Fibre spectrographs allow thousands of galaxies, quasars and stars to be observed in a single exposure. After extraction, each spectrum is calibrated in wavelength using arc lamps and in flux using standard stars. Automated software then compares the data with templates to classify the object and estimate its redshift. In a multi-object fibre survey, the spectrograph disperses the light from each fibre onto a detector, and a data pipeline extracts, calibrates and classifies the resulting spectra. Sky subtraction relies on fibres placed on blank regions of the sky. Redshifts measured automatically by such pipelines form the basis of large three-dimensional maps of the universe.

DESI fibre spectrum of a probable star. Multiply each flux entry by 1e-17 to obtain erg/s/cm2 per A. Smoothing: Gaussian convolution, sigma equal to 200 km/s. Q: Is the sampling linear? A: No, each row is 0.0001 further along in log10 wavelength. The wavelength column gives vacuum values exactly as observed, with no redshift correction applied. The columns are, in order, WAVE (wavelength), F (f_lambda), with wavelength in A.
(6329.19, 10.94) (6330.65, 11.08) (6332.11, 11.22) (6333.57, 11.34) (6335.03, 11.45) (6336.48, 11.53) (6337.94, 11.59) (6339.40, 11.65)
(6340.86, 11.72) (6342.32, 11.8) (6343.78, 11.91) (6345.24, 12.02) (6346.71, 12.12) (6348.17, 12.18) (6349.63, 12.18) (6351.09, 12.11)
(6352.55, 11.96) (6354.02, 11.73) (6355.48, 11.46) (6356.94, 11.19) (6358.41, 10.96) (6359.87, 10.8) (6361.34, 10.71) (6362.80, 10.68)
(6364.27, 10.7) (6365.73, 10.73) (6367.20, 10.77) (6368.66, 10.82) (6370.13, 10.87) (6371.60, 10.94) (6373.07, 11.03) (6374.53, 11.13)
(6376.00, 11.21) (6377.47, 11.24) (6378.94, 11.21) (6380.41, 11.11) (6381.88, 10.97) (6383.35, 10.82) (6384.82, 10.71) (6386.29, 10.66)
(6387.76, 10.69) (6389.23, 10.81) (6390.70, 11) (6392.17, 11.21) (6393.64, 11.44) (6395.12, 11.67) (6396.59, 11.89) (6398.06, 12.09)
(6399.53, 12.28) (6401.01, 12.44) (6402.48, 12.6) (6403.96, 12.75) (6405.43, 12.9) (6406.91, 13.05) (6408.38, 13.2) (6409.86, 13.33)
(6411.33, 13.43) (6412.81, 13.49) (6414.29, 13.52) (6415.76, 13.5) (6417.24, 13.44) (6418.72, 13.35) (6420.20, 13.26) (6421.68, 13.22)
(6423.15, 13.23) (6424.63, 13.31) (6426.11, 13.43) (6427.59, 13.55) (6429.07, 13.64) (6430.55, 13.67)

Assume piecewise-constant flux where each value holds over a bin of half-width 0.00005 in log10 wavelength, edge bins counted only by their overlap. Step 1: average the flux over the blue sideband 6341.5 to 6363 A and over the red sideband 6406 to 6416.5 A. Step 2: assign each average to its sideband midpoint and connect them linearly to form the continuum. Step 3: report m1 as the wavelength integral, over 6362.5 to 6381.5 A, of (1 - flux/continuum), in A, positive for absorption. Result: 1.9 A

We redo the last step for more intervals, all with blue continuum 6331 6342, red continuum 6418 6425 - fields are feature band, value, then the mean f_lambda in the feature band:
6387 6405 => 1.40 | 11.8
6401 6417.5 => -0.17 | 13.2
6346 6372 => 1.49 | 11.3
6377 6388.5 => 1.43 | 10.9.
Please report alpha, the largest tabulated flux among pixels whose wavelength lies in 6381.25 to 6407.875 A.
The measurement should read 13.05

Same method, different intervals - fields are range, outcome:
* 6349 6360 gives 12.18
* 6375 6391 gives 11.24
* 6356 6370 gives 11.19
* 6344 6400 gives 12.28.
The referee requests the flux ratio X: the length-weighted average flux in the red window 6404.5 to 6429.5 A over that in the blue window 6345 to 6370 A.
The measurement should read 1.2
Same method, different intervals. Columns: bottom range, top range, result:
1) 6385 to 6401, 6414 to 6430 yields 1.18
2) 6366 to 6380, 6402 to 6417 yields 1.20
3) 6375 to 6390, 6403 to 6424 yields 1.21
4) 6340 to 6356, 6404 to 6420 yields 1.11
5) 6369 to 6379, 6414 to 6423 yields 1.21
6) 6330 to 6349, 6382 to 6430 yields 1.07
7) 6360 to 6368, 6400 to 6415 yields 1.22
